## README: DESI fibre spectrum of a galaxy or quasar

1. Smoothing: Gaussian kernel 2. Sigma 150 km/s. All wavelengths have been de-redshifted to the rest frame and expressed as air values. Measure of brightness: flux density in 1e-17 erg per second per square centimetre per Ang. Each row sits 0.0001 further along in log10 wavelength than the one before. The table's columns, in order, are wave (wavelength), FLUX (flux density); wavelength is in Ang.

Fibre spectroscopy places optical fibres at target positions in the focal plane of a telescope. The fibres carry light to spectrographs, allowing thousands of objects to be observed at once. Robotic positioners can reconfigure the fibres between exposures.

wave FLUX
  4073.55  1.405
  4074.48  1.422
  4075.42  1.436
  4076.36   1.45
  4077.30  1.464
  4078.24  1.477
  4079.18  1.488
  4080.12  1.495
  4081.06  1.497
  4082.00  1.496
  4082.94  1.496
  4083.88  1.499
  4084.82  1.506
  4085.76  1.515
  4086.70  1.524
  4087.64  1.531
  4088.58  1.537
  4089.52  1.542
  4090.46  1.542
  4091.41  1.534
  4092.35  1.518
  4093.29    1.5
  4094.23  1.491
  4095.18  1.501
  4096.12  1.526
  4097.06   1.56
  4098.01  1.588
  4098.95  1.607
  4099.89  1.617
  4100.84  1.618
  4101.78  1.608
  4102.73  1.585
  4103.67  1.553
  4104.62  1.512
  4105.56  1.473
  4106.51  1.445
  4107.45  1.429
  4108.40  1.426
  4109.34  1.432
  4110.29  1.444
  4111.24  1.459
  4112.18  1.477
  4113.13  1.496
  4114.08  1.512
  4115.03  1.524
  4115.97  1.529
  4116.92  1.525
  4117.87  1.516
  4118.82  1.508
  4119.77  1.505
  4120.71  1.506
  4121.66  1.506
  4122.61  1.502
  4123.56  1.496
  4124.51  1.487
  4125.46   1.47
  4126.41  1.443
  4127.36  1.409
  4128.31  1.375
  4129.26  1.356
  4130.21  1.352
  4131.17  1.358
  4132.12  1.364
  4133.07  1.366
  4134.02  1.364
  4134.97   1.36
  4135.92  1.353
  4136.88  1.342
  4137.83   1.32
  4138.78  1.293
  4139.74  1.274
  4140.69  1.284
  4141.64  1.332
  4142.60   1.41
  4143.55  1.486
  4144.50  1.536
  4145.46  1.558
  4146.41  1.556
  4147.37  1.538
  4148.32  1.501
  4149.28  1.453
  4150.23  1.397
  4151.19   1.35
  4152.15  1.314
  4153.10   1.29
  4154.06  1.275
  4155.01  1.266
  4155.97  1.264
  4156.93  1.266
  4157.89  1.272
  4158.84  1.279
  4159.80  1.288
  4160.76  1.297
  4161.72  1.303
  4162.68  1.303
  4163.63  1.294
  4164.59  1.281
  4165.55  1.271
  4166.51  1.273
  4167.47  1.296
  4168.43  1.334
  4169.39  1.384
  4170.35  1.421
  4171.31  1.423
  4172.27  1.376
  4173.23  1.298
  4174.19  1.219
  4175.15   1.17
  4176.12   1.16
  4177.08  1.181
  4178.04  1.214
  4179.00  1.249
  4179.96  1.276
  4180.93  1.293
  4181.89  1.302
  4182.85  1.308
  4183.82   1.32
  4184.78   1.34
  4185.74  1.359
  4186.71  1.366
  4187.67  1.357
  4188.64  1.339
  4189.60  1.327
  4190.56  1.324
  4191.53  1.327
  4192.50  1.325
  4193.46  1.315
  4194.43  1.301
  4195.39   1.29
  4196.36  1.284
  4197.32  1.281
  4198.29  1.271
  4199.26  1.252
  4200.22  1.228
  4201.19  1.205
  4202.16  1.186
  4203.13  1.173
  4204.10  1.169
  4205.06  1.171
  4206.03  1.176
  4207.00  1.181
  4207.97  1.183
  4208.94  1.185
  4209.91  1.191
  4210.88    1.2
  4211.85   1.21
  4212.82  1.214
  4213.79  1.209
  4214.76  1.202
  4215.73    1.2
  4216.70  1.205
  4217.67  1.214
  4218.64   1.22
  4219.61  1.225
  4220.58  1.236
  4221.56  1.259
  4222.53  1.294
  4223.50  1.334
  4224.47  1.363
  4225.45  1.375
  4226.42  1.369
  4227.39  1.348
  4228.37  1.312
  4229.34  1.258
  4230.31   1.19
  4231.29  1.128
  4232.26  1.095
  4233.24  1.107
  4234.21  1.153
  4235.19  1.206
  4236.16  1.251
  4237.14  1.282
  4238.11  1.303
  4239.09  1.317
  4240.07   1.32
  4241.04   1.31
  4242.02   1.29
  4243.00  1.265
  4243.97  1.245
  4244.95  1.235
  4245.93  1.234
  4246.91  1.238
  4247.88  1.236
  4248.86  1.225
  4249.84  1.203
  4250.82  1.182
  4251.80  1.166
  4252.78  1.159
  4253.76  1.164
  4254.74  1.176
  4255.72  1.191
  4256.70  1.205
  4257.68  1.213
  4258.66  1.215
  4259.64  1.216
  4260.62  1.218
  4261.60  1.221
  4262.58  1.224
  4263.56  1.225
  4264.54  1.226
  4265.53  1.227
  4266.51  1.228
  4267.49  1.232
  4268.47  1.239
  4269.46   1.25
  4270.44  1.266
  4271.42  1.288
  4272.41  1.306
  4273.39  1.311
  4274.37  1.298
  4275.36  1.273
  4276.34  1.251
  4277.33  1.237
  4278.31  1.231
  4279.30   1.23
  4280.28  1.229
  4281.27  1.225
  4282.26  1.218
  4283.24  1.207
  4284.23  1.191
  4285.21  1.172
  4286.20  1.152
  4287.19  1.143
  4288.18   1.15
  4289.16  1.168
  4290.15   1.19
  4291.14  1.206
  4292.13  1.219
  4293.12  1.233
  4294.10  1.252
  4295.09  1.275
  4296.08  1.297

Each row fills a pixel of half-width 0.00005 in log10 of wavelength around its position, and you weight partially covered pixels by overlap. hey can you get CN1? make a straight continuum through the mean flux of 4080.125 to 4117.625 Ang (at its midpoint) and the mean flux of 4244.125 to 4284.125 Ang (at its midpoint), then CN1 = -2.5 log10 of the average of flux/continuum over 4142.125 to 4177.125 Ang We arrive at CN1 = 0.05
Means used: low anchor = 1.52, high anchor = 1.23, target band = 1.34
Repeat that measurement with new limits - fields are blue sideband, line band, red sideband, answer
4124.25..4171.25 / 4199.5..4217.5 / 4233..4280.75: 0.084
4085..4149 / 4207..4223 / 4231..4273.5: 0.070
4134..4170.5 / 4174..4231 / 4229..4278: 0.028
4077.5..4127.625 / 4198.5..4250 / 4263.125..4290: 0.066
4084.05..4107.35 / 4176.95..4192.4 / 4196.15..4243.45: 0.011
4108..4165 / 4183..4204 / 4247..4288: 0.026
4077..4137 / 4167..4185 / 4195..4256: 0.037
